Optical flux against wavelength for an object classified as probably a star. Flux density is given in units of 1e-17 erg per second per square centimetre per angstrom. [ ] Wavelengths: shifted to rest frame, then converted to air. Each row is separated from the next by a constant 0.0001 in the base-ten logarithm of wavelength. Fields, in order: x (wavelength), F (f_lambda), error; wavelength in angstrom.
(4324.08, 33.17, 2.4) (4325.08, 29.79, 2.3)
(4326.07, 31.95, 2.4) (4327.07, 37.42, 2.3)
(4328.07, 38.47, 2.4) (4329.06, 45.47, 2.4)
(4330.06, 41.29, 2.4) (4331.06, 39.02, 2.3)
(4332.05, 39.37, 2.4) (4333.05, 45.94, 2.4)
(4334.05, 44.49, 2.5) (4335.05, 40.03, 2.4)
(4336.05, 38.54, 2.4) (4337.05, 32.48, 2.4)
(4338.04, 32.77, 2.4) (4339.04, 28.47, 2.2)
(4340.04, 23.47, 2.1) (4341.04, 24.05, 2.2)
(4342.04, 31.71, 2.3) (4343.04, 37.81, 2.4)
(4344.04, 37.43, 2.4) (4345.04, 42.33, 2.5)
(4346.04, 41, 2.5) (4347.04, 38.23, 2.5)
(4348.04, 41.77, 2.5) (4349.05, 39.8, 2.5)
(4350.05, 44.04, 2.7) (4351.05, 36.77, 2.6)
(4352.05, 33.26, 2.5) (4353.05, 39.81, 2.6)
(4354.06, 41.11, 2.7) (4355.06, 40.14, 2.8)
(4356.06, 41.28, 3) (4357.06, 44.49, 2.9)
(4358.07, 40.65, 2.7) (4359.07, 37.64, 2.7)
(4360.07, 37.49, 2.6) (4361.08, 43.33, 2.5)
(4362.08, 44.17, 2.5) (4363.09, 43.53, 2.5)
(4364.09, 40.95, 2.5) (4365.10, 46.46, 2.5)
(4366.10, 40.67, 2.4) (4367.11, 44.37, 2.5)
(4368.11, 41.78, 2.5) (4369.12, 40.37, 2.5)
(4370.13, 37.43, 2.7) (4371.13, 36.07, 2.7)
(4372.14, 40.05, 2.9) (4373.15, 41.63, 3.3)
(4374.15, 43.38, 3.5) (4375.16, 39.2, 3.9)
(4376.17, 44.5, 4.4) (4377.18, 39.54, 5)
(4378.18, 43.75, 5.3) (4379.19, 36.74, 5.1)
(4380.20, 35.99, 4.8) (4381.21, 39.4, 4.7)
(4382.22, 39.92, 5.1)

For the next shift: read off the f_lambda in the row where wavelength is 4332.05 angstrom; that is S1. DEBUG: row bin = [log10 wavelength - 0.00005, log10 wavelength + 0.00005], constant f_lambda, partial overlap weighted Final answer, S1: 39.37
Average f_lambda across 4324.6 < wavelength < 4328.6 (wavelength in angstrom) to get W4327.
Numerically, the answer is 34.6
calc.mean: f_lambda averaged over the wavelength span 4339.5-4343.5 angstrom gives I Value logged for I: 29.2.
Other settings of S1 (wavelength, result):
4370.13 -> 37.43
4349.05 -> 39.8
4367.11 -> 44.37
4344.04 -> 37.43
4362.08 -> 44.17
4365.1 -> 46.46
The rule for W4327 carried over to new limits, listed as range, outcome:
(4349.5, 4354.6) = 39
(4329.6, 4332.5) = 39.9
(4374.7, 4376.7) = 41.8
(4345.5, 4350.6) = 40.9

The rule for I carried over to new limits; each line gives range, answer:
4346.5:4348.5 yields 40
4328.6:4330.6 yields 43.1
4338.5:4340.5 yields 26.1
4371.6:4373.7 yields 40.8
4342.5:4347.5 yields 39.3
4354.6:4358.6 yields 41.7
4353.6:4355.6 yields 40.7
